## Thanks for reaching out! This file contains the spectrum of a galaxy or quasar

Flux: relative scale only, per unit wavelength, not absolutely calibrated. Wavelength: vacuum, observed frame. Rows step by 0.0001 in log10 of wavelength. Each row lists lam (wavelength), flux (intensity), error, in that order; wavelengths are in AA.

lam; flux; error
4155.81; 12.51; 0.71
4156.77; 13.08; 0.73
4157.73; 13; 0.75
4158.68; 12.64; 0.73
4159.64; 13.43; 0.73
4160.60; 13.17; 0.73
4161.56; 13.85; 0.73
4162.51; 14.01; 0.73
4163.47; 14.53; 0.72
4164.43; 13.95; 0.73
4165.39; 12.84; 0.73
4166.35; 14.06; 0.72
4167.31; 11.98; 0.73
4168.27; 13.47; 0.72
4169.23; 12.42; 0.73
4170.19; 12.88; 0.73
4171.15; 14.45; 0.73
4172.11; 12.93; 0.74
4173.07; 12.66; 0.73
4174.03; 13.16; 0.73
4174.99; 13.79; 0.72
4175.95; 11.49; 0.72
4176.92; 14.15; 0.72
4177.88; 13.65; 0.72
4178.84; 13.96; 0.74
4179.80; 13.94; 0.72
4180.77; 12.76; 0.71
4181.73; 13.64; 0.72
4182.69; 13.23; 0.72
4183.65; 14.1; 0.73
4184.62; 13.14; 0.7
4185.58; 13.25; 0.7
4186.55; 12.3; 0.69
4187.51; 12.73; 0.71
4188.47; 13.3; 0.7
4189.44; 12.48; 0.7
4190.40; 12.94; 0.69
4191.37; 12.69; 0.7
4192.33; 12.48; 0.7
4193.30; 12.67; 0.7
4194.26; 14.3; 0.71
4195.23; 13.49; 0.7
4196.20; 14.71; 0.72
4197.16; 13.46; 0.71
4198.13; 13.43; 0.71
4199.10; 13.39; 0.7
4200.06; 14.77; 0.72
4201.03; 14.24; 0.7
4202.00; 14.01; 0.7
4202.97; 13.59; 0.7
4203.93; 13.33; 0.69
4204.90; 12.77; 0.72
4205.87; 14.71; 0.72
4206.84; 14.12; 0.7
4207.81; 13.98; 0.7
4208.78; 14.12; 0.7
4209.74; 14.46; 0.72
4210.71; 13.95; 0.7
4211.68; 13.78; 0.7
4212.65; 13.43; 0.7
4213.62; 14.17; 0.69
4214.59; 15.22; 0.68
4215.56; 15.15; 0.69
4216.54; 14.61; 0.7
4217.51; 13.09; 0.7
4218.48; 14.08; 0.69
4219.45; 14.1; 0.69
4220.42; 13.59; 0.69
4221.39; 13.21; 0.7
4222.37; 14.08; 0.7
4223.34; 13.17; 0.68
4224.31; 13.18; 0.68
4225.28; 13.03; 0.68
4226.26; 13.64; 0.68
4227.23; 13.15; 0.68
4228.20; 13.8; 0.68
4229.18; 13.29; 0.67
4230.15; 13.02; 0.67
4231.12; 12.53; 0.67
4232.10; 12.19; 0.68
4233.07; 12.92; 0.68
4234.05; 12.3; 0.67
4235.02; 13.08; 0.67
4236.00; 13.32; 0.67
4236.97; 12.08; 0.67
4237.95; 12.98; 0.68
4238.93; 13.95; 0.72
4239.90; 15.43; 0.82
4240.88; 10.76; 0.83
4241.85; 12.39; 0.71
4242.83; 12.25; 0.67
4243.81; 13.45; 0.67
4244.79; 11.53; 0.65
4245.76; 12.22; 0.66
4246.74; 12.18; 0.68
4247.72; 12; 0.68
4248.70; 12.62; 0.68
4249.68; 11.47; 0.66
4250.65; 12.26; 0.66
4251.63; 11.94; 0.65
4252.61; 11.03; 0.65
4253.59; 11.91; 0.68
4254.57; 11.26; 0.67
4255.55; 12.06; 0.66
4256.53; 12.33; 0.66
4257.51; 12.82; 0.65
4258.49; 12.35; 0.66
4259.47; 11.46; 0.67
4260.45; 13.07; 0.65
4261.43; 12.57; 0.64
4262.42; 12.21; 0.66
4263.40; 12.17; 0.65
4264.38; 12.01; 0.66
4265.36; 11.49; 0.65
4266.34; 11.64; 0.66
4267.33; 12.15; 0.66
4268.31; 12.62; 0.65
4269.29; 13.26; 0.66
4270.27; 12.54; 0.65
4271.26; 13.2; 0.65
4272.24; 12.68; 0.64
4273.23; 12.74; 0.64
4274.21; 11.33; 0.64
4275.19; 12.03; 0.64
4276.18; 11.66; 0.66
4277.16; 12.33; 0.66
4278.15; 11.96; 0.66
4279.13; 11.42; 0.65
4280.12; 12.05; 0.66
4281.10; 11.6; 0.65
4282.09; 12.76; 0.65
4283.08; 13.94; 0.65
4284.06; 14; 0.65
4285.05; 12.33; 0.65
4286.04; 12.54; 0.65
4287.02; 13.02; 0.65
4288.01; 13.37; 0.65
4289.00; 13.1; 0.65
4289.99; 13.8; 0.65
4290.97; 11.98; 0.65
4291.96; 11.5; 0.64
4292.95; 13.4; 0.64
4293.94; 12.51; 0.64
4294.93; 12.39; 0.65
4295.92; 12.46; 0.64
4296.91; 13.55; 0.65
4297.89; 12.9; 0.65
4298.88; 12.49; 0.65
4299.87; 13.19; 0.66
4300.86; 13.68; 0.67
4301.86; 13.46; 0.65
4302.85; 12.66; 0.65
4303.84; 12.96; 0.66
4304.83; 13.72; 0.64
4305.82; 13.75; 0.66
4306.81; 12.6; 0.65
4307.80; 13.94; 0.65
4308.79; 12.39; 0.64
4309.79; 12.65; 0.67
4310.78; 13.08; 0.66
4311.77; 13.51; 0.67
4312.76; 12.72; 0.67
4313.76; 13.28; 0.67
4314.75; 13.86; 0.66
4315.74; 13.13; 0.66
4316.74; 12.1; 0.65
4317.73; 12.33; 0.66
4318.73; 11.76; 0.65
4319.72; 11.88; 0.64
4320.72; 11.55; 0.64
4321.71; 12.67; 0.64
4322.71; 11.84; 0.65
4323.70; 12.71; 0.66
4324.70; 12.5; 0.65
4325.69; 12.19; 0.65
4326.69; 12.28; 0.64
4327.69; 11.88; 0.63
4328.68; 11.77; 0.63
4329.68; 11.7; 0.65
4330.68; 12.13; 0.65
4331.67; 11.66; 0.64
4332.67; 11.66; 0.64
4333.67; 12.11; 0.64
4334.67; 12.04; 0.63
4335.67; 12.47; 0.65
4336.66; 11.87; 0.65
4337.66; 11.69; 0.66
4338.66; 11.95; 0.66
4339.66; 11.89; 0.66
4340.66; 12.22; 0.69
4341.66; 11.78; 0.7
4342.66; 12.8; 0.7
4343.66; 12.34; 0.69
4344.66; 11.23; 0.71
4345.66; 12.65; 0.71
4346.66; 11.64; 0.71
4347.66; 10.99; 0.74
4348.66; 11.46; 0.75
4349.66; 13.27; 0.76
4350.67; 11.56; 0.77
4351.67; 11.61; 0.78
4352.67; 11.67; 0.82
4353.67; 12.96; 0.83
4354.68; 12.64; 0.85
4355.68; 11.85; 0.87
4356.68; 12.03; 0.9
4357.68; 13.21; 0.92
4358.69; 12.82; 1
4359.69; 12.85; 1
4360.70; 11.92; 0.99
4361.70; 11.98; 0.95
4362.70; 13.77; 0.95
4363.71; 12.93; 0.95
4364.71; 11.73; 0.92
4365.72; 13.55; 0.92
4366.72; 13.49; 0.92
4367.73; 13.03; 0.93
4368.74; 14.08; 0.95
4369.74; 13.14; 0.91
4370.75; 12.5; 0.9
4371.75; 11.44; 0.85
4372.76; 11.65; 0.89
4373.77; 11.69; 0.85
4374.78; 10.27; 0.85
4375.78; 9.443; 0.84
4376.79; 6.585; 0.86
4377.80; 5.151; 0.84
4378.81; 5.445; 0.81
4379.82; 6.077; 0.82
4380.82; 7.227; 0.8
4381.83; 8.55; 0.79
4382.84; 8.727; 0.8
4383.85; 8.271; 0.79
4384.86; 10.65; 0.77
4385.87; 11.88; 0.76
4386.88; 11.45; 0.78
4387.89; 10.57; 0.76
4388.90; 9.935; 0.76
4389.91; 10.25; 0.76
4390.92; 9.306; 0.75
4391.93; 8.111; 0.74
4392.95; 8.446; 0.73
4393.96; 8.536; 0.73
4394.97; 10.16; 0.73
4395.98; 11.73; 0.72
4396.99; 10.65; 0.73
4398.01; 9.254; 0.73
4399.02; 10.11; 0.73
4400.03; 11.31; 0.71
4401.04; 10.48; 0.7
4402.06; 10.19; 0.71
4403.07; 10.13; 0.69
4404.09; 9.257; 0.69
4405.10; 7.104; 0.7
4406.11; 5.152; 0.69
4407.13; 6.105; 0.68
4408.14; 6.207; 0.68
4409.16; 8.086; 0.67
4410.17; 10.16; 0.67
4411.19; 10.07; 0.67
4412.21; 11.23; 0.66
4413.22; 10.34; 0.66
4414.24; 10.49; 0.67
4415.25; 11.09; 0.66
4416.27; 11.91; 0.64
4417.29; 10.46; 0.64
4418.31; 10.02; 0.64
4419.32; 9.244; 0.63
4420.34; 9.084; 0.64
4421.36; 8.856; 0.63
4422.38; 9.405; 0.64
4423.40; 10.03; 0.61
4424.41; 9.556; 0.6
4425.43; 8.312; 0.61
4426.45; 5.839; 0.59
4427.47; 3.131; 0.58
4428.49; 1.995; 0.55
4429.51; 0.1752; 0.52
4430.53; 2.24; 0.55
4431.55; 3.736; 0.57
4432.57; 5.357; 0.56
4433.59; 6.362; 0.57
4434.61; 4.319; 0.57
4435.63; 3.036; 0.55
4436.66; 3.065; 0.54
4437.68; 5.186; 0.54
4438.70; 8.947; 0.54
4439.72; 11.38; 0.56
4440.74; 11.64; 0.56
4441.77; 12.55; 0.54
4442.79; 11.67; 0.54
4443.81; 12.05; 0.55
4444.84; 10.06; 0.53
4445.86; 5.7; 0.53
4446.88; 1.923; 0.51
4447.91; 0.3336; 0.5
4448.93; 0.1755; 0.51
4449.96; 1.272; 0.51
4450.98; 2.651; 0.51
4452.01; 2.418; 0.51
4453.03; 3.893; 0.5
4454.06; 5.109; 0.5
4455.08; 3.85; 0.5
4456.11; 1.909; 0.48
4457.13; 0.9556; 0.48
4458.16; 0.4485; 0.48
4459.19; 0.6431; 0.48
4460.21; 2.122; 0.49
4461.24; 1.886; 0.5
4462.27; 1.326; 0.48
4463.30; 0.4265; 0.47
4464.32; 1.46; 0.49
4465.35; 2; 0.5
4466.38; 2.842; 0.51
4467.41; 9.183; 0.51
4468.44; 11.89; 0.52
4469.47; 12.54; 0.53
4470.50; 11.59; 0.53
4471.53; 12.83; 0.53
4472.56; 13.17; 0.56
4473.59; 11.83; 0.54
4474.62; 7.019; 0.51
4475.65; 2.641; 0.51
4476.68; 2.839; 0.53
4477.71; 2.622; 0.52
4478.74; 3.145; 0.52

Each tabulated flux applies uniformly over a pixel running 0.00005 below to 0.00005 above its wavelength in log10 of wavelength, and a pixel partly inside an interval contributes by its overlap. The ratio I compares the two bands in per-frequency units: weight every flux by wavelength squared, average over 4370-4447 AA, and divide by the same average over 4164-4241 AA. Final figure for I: 0.70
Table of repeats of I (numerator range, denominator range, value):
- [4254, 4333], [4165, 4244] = 0.98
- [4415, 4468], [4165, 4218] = 0.45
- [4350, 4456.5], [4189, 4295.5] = 0.73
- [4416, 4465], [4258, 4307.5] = 0.45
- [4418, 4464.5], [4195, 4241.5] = 0.42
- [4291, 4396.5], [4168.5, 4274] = 0.95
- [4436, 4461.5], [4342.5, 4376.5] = 0.42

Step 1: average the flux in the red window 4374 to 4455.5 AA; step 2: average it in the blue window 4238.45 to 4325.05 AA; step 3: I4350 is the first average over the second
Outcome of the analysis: 0.62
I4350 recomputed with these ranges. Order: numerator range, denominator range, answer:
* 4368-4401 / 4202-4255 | 0.75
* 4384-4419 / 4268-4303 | 0.77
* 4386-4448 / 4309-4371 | 0.67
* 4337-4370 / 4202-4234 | 0.91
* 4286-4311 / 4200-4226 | 0.93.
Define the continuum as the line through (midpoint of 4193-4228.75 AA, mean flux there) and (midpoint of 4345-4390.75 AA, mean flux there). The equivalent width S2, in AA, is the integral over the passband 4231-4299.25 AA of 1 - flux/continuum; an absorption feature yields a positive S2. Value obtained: 2.3 AA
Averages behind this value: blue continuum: 13.8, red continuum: 11.1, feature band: 12.5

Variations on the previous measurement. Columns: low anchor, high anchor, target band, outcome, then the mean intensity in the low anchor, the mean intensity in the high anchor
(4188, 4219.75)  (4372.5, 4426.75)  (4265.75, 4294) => -1.19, 13.8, 9.27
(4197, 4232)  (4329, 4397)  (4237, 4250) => 0.68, 13.8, 11.2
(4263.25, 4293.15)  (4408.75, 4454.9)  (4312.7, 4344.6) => -4.60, 12.5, 6.96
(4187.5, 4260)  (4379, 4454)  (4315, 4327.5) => -2.15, 13.1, 7.85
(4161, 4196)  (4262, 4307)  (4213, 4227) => -0.90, 13.3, 12.6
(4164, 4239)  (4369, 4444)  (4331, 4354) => -4.05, 13.4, 8.7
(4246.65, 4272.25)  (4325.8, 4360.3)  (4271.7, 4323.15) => -2.40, 12.2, 12.1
